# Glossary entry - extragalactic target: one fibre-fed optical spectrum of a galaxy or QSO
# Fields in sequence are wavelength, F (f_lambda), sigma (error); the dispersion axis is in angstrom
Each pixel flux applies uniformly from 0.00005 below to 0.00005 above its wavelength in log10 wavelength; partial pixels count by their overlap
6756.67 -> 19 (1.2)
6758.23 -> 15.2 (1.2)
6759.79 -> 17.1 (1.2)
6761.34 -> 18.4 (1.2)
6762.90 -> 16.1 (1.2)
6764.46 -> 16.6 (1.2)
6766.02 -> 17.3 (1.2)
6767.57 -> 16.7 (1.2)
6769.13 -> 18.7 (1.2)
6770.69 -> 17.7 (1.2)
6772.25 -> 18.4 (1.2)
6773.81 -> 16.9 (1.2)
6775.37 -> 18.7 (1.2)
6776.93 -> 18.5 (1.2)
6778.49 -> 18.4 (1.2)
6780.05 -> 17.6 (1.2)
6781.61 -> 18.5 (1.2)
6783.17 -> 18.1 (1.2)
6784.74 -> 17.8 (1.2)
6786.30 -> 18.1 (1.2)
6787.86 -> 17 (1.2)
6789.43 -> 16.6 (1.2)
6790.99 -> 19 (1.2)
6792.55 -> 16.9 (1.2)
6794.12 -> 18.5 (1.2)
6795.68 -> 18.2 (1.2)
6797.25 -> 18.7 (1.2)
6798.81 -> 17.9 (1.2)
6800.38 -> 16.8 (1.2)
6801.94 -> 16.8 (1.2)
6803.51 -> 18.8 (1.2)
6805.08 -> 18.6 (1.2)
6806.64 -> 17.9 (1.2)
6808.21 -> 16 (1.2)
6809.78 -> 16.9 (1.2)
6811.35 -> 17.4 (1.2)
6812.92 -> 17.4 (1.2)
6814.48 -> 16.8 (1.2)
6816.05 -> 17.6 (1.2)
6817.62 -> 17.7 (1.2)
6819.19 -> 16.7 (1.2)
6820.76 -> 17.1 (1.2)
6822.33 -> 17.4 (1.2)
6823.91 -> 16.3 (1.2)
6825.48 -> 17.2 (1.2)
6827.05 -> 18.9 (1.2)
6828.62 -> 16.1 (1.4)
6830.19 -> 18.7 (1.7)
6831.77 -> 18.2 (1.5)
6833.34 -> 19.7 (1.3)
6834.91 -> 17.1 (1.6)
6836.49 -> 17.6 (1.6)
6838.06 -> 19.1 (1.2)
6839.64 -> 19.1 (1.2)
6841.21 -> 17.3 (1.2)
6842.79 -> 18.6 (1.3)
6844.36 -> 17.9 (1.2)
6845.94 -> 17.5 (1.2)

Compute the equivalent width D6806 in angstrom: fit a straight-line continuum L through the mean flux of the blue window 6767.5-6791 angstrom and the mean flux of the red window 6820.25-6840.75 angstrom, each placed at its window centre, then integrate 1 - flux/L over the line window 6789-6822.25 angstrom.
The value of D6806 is 0.7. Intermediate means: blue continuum 17.9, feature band 17.5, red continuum 17.9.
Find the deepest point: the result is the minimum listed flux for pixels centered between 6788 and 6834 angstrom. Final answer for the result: 16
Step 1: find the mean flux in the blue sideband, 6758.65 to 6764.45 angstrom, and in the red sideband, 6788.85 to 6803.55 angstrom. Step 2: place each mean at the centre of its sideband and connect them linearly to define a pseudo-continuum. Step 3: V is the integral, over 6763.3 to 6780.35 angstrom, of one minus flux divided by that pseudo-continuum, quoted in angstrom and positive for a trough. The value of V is -0.5 angstrom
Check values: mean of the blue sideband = 17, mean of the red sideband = 17.8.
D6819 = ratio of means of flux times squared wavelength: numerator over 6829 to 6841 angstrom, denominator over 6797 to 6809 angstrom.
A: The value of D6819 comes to 1.05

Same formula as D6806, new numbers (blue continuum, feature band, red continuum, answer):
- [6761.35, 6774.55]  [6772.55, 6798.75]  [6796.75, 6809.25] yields -0.7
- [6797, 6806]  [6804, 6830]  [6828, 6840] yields 1.1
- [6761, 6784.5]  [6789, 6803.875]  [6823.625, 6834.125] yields 0.0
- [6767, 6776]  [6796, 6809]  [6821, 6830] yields -0.1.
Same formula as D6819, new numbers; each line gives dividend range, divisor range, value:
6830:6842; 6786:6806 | 1.04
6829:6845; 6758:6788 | 1.06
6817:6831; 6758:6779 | 1.01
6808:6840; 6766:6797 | 0.99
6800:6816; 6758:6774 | 1.02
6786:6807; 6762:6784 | 1.01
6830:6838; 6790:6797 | 1.02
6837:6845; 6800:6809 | 1.06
